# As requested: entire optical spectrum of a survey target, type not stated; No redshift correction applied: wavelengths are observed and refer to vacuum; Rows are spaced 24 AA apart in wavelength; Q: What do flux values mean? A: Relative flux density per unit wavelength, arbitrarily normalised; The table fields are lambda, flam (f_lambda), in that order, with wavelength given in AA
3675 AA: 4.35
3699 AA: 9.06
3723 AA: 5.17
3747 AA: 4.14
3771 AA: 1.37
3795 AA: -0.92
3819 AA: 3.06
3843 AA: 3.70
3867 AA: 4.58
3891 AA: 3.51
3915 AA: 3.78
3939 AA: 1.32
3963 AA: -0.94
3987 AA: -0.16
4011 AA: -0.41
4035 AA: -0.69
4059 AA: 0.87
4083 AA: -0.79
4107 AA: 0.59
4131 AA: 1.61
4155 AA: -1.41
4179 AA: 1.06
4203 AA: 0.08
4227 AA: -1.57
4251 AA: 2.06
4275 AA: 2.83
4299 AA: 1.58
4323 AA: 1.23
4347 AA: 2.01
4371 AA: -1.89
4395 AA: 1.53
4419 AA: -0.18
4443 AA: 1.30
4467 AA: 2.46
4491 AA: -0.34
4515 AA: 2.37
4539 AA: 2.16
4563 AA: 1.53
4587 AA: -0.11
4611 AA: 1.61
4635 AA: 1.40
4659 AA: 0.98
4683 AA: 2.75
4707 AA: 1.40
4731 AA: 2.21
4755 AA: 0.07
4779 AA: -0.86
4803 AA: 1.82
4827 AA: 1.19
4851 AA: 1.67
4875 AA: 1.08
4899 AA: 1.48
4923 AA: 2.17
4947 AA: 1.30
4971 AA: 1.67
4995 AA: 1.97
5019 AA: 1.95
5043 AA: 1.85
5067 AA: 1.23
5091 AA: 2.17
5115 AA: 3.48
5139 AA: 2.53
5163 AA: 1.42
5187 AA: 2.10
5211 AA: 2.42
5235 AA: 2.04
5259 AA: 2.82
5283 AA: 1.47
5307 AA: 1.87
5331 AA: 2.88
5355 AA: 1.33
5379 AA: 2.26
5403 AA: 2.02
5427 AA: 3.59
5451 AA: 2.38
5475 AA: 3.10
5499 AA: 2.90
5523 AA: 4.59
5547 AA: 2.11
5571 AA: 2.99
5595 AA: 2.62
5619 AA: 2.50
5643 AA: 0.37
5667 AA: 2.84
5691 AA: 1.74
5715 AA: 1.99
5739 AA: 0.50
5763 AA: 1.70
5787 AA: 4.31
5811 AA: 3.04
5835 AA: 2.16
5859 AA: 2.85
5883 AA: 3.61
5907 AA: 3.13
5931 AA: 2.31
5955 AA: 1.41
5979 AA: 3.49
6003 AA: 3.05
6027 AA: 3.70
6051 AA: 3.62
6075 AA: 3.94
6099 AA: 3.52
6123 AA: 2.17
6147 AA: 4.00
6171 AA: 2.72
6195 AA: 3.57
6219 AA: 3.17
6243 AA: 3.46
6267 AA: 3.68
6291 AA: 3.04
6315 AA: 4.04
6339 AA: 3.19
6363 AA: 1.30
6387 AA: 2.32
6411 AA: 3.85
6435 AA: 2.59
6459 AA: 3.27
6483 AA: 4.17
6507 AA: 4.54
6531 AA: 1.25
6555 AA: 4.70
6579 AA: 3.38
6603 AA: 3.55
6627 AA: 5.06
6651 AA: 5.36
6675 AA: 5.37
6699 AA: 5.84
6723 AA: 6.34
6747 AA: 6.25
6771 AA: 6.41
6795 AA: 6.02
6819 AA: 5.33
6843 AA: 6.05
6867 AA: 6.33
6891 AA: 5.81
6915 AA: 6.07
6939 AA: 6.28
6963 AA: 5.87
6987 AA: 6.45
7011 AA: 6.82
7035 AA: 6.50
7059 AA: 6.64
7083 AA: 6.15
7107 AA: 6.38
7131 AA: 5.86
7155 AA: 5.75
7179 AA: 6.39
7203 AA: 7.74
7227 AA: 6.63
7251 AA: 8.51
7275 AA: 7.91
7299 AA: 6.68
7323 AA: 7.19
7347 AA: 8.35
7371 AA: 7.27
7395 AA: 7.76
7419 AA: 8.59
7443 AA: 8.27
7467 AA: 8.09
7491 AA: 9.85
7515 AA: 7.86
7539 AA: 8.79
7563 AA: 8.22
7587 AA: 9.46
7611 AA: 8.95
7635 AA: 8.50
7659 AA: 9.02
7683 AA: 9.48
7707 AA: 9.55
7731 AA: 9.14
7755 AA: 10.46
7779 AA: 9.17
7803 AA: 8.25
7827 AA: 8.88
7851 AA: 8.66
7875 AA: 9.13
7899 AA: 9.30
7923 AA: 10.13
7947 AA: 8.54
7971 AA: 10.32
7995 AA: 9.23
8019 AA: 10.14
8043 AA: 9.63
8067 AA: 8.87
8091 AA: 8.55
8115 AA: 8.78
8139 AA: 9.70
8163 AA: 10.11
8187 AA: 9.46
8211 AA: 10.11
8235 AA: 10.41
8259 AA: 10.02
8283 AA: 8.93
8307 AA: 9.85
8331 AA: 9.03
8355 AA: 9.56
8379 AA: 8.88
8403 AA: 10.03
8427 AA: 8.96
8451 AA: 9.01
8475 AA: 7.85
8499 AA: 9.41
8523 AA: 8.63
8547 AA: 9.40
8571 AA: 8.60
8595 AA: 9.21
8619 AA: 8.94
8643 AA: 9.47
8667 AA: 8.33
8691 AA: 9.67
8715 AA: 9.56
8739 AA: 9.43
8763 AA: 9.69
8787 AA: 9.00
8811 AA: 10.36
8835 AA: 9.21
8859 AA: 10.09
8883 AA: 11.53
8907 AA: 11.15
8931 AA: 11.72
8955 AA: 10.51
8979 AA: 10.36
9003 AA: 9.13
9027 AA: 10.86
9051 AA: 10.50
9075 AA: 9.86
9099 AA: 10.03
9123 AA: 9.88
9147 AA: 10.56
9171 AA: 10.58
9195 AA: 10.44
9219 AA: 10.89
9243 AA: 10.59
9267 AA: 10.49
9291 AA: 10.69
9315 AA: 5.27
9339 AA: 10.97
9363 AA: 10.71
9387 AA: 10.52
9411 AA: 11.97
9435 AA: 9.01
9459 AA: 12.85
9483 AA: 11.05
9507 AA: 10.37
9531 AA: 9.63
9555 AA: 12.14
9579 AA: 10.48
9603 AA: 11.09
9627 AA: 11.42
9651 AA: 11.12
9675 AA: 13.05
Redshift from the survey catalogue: 0.660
